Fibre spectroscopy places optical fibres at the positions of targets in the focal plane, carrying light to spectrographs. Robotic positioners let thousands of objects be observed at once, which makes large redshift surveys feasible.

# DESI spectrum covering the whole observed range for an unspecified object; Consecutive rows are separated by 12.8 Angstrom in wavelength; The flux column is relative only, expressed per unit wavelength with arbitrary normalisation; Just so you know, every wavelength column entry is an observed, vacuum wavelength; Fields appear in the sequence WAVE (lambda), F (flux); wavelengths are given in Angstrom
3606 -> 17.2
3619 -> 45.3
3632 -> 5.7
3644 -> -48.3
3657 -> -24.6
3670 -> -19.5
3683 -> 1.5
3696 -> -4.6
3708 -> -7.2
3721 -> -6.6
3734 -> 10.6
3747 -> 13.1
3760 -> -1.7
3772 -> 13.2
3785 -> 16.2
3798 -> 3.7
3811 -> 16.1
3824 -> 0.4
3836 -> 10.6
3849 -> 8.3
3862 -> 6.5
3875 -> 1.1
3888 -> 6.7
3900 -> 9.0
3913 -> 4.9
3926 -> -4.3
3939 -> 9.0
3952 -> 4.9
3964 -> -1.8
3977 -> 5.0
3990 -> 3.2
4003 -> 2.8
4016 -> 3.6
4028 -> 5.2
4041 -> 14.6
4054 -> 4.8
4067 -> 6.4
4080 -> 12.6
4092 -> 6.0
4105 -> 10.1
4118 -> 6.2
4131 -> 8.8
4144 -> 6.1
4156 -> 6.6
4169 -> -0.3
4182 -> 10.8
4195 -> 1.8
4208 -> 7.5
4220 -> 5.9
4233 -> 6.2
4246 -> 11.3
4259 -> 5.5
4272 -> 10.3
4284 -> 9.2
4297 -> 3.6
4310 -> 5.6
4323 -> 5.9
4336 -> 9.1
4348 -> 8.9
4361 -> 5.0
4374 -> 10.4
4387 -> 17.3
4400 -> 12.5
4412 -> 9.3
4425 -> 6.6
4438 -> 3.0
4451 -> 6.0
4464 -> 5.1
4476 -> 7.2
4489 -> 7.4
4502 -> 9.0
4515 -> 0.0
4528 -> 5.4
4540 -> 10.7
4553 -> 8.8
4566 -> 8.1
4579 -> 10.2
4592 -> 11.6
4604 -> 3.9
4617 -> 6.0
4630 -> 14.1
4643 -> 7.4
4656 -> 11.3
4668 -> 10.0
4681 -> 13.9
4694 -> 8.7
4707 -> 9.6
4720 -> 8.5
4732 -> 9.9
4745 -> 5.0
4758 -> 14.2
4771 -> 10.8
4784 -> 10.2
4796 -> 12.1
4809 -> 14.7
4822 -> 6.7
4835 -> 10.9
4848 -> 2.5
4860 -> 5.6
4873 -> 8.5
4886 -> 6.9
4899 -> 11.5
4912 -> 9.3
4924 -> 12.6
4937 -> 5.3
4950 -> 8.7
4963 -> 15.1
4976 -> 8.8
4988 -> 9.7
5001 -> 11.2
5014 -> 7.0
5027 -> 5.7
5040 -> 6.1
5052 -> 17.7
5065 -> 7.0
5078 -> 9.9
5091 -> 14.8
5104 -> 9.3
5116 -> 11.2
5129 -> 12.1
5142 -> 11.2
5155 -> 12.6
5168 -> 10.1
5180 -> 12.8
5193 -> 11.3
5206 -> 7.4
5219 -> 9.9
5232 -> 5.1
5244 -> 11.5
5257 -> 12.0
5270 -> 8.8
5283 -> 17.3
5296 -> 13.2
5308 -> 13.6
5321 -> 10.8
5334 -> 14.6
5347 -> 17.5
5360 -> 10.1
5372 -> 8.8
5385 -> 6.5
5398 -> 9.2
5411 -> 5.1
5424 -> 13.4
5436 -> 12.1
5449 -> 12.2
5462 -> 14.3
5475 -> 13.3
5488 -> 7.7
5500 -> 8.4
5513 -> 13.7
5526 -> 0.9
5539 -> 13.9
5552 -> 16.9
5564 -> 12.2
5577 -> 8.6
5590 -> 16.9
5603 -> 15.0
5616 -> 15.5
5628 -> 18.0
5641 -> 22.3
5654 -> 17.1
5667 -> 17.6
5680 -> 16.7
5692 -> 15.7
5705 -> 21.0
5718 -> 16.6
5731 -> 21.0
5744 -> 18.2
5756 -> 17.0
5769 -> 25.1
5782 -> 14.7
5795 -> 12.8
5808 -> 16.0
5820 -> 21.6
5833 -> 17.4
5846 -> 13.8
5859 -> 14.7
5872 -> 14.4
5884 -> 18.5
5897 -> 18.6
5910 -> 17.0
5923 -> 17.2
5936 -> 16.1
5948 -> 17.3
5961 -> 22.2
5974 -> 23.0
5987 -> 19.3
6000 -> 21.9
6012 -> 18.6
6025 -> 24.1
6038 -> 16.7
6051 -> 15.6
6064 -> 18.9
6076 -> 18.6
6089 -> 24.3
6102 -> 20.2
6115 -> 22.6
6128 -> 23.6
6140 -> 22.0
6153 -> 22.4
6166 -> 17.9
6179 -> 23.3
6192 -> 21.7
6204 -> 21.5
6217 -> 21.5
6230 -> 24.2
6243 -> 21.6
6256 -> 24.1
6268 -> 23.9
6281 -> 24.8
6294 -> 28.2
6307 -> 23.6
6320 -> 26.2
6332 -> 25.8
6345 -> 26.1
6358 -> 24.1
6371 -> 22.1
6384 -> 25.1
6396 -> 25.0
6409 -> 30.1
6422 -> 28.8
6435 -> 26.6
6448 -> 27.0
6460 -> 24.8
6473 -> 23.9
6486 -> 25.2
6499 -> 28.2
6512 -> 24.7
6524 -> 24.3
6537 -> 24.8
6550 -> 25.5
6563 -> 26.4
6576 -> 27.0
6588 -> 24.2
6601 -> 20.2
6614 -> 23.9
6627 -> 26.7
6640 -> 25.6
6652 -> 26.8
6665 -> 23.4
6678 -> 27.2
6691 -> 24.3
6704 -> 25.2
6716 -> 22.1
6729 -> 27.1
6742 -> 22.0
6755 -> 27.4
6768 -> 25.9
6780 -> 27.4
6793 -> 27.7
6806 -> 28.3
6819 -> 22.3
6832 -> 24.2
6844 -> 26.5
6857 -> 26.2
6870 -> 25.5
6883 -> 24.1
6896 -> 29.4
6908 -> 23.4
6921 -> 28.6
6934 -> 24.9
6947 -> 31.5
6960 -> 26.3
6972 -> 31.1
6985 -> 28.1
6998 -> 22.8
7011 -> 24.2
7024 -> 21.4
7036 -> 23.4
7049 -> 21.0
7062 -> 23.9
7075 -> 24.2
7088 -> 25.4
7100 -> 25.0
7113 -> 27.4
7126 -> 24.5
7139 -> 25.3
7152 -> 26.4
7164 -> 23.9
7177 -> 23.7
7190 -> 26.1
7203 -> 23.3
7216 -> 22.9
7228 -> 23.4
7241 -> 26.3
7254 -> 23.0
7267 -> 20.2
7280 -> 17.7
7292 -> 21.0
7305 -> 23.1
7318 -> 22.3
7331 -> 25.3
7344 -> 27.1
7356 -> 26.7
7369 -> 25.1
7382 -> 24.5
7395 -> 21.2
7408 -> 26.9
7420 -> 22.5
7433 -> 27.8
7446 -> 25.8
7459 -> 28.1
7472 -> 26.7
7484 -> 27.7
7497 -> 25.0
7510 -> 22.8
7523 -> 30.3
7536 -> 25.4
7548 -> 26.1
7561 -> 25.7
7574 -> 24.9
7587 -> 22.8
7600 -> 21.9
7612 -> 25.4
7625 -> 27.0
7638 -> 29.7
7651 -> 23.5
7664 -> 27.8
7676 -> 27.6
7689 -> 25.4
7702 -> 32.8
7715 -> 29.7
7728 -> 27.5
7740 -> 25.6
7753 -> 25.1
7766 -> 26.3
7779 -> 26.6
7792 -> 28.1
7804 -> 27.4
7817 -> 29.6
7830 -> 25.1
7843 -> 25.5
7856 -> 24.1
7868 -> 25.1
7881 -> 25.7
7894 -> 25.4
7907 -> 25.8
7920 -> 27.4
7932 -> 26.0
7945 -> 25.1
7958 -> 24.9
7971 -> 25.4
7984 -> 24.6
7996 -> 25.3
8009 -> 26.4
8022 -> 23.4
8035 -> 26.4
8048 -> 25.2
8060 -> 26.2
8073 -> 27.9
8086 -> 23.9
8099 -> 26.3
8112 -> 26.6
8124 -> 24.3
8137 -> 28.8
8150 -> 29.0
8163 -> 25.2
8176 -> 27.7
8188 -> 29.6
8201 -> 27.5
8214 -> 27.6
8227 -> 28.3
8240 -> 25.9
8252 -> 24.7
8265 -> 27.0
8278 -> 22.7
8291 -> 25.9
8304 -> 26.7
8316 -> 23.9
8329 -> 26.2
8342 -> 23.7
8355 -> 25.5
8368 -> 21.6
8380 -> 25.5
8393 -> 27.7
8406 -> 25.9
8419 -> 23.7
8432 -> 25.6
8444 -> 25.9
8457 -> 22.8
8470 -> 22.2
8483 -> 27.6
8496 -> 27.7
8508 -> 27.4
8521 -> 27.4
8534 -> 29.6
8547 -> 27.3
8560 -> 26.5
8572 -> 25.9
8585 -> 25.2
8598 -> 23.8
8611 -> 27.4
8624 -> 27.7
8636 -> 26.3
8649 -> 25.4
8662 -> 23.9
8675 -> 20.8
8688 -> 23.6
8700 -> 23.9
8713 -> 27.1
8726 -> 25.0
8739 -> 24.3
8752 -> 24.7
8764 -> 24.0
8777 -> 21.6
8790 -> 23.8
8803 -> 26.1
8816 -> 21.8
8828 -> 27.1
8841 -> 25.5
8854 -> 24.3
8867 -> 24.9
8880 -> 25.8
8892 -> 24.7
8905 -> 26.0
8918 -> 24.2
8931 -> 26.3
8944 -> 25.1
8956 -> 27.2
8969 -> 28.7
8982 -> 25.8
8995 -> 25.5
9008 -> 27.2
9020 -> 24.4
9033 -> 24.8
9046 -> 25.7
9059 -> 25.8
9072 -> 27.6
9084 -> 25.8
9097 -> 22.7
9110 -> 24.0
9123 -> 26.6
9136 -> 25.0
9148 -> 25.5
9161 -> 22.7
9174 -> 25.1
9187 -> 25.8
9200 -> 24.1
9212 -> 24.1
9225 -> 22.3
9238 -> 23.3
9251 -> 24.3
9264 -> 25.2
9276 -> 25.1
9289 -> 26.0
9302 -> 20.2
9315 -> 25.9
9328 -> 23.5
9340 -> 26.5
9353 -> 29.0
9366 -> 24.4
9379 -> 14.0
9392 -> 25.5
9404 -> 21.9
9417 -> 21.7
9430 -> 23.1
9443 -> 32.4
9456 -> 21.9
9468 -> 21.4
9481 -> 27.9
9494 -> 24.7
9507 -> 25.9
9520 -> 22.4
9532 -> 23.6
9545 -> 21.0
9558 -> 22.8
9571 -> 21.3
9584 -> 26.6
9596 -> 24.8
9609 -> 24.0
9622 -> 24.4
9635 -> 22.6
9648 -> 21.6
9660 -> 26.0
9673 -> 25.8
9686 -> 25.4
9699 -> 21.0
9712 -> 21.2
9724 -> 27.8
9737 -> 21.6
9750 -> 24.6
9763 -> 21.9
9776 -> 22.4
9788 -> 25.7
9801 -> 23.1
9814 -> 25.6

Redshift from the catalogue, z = 0.404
